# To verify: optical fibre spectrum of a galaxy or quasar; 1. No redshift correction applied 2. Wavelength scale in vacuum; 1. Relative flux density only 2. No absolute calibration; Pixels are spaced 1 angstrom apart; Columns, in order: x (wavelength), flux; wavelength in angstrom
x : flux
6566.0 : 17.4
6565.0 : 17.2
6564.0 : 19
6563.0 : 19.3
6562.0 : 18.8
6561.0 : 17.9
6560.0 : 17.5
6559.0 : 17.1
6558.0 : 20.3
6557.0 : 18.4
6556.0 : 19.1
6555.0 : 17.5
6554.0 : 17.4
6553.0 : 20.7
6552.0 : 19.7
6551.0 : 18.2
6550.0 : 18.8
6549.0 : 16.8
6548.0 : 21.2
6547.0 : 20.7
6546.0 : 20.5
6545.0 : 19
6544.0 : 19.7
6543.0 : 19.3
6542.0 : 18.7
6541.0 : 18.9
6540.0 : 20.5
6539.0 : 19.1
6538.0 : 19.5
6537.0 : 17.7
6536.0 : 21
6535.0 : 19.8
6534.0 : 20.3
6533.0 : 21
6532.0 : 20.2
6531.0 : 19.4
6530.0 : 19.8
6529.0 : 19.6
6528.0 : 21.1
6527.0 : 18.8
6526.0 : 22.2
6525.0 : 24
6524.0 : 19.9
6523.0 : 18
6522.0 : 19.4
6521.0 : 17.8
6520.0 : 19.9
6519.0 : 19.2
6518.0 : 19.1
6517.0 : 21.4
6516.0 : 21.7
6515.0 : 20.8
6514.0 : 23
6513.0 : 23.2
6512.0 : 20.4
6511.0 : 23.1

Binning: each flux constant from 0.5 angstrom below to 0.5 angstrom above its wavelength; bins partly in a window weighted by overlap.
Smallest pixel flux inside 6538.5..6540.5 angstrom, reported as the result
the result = 19.1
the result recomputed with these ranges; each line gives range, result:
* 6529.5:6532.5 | 19.4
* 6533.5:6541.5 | 17.7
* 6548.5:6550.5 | 16.8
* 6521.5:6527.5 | 18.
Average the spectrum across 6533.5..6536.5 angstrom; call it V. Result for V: 20.4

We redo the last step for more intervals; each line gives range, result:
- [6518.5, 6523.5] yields 18.9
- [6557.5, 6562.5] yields 18.3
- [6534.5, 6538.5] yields 19.5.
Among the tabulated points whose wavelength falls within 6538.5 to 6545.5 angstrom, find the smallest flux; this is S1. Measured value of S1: 18.7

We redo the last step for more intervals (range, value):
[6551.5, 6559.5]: 17.1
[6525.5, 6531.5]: 18.8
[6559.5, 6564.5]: 17.5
